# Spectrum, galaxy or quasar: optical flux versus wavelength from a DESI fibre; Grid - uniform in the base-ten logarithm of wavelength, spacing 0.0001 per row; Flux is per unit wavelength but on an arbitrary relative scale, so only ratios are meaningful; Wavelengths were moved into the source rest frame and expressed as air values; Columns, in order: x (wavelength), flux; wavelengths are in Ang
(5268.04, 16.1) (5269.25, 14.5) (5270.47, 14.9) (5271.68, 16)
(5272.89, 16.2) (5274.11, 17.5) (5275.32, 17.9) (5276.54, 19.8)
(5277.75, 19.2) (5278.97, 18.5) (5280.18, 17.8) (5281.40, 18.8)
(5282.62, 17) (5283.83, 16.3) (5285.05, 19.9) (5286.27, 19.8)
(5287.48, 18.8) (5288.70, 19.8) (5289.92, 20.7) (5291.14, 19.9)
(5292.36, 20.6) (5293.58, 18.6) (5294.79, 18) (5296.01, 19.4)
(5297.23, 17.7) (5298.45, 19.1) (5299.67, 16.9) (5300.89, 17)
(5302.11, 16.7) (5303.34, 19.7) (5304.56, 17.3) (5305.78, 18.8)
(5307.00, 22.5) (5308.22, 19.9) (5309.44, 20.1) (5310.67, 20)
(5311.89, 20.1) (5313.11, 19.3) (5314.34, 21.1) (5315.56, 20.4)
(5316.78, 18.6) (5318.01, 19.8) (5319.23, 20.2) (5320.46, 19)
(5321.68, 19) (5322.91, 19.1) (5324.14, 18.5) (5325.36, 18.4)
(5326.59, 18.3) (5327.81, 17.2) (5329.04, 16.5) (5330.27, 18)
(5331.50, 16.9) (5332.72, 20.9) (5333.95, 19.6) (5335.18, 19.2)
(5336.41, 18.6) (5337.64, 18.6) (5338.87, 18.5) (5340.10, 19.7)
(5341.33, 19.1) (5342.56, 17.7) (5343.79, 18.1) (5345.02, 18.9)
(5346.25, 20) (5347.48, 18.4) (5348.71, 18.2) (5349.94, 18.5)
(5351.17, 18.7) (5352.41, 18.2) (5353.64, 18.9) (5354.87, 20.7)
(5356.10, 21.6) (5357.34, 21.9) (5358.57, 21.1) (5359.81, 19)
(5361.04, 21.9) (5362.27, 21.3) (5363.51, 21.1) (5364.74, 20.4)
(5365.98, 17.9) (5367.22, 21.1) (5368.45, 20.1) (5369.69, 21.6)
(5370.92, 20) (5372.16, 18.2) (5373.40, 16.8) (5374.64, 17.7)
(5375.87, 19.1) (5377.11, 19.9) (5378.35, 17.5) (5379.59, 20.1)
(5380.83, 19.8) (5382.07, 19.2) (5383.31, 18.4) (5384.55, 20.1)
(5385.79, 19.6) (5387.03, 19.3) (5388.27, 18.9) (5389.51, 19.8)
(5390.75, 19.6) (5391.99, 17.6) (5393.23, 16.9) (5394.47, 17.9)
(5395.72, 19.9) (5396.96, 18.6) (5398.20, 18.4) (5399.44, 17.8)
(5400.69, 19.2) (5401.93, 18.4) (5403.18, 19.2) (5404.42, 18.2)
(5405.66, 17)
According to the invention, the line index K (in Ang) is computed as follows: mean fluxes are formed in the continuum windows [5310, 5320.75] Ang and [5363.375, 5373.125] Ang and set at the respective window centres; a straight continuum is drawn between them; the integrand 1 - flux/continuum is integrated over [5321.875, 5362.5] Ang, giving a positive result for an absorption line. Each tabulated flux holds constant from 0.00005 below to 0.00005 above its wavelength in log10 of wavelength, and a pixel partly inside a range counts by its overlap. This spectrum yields 1.6 Ang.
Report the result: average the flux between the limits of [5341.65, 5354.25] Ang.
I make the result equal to 18.6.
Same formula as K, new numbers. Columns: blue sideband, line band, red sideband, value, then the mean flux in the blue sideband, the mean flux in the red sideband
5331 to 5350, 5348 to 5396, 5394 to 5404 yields -1.8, 18.8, 18.7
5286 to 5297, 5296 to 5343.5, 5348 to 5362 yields 1.8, 19.5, 19.9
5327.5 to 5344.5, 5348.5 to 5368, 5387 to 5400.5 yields -1.6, 18.5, 18.6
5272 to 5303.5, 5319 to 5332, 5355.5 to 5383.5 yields 0.6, 18.5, 19.8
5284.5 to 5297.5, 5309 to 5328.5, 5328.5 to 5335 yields -0.6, 19.4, 18.5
